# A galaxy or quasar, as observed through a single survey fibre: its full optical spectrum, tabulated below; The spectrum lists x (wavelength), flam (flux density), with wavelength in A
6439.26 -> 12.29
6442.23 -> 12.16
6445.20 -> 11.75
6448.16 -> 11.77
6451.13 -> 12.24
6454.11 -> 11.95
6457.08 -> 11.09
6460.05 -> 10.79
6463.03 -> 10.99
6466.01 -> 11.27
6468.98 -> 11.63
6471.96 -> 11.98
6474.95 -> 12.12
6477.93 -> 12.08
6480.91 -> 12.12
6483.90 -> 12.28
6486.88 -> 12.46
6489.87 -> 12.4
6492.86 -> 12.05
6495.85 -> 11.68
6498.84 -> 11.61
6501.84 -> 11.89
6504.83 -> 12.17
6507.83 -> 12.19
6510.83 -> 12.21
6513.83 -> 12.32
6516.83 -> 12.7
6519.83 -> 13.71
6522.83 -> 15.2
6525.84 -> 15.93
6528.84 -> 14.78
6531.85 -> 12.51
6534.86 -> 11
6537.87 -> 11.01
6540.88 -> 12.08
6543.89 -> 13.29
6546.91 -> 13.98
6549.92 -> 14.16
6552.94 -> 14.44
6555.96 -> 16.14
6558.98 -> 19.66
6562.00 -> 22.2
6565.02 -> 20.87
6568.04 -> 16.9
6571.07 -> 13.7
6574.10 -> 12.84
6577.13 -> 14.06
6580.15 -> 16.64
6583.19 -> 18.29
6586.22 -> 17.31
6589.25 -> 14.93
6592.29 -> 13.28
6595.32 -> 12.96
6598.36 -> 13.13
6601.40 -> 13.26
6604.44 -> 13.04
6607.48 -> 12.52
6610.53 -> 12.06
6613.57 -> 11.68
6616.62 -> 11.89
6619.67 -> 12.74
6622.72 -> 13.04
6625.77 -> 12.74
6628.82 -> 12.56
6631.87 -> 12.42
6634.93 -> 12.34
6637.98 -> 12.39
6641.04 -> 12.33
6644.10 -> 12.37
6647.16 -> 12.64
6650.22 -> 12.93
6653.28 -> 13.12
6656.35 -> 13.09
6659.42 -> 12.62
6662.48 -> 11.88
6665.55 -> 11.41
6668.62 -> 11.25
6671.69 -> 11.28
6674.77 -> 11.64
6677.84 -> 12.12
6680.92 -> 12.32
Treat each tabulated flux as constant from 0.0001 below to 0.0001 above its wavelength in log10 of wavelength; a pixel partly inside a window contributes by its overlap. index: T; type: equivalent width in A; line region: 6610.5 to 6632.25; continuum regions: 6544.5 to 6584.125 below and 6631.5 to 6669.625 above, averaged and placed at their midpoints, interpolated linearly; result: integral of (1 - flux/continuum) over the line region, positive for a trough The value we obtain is 2.1 A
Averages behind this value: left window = 16.4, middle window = 12.4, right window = 12.4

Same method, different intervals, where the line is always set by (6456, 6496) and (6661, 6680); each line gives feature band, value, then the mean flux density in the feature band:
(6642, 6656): -1.4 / 12.8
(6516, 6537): -3.4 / 13.6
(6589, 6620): -2.9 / 12.8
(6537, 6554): -2.1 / 13.2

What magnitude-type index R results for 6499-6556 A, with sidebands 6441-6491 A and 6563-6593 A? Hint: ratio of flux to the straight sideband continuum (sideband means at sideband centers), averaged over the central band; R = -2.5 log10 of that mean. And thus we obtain 0.08 mag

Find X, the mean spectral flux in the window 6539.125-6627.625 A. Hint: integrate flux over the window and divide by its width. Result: 14.6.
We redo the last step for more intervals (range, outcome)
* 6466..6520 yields 12.1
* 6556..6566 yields 20.2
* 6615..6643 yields 12.5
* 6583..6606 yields 14.3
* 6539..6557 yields 13.9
